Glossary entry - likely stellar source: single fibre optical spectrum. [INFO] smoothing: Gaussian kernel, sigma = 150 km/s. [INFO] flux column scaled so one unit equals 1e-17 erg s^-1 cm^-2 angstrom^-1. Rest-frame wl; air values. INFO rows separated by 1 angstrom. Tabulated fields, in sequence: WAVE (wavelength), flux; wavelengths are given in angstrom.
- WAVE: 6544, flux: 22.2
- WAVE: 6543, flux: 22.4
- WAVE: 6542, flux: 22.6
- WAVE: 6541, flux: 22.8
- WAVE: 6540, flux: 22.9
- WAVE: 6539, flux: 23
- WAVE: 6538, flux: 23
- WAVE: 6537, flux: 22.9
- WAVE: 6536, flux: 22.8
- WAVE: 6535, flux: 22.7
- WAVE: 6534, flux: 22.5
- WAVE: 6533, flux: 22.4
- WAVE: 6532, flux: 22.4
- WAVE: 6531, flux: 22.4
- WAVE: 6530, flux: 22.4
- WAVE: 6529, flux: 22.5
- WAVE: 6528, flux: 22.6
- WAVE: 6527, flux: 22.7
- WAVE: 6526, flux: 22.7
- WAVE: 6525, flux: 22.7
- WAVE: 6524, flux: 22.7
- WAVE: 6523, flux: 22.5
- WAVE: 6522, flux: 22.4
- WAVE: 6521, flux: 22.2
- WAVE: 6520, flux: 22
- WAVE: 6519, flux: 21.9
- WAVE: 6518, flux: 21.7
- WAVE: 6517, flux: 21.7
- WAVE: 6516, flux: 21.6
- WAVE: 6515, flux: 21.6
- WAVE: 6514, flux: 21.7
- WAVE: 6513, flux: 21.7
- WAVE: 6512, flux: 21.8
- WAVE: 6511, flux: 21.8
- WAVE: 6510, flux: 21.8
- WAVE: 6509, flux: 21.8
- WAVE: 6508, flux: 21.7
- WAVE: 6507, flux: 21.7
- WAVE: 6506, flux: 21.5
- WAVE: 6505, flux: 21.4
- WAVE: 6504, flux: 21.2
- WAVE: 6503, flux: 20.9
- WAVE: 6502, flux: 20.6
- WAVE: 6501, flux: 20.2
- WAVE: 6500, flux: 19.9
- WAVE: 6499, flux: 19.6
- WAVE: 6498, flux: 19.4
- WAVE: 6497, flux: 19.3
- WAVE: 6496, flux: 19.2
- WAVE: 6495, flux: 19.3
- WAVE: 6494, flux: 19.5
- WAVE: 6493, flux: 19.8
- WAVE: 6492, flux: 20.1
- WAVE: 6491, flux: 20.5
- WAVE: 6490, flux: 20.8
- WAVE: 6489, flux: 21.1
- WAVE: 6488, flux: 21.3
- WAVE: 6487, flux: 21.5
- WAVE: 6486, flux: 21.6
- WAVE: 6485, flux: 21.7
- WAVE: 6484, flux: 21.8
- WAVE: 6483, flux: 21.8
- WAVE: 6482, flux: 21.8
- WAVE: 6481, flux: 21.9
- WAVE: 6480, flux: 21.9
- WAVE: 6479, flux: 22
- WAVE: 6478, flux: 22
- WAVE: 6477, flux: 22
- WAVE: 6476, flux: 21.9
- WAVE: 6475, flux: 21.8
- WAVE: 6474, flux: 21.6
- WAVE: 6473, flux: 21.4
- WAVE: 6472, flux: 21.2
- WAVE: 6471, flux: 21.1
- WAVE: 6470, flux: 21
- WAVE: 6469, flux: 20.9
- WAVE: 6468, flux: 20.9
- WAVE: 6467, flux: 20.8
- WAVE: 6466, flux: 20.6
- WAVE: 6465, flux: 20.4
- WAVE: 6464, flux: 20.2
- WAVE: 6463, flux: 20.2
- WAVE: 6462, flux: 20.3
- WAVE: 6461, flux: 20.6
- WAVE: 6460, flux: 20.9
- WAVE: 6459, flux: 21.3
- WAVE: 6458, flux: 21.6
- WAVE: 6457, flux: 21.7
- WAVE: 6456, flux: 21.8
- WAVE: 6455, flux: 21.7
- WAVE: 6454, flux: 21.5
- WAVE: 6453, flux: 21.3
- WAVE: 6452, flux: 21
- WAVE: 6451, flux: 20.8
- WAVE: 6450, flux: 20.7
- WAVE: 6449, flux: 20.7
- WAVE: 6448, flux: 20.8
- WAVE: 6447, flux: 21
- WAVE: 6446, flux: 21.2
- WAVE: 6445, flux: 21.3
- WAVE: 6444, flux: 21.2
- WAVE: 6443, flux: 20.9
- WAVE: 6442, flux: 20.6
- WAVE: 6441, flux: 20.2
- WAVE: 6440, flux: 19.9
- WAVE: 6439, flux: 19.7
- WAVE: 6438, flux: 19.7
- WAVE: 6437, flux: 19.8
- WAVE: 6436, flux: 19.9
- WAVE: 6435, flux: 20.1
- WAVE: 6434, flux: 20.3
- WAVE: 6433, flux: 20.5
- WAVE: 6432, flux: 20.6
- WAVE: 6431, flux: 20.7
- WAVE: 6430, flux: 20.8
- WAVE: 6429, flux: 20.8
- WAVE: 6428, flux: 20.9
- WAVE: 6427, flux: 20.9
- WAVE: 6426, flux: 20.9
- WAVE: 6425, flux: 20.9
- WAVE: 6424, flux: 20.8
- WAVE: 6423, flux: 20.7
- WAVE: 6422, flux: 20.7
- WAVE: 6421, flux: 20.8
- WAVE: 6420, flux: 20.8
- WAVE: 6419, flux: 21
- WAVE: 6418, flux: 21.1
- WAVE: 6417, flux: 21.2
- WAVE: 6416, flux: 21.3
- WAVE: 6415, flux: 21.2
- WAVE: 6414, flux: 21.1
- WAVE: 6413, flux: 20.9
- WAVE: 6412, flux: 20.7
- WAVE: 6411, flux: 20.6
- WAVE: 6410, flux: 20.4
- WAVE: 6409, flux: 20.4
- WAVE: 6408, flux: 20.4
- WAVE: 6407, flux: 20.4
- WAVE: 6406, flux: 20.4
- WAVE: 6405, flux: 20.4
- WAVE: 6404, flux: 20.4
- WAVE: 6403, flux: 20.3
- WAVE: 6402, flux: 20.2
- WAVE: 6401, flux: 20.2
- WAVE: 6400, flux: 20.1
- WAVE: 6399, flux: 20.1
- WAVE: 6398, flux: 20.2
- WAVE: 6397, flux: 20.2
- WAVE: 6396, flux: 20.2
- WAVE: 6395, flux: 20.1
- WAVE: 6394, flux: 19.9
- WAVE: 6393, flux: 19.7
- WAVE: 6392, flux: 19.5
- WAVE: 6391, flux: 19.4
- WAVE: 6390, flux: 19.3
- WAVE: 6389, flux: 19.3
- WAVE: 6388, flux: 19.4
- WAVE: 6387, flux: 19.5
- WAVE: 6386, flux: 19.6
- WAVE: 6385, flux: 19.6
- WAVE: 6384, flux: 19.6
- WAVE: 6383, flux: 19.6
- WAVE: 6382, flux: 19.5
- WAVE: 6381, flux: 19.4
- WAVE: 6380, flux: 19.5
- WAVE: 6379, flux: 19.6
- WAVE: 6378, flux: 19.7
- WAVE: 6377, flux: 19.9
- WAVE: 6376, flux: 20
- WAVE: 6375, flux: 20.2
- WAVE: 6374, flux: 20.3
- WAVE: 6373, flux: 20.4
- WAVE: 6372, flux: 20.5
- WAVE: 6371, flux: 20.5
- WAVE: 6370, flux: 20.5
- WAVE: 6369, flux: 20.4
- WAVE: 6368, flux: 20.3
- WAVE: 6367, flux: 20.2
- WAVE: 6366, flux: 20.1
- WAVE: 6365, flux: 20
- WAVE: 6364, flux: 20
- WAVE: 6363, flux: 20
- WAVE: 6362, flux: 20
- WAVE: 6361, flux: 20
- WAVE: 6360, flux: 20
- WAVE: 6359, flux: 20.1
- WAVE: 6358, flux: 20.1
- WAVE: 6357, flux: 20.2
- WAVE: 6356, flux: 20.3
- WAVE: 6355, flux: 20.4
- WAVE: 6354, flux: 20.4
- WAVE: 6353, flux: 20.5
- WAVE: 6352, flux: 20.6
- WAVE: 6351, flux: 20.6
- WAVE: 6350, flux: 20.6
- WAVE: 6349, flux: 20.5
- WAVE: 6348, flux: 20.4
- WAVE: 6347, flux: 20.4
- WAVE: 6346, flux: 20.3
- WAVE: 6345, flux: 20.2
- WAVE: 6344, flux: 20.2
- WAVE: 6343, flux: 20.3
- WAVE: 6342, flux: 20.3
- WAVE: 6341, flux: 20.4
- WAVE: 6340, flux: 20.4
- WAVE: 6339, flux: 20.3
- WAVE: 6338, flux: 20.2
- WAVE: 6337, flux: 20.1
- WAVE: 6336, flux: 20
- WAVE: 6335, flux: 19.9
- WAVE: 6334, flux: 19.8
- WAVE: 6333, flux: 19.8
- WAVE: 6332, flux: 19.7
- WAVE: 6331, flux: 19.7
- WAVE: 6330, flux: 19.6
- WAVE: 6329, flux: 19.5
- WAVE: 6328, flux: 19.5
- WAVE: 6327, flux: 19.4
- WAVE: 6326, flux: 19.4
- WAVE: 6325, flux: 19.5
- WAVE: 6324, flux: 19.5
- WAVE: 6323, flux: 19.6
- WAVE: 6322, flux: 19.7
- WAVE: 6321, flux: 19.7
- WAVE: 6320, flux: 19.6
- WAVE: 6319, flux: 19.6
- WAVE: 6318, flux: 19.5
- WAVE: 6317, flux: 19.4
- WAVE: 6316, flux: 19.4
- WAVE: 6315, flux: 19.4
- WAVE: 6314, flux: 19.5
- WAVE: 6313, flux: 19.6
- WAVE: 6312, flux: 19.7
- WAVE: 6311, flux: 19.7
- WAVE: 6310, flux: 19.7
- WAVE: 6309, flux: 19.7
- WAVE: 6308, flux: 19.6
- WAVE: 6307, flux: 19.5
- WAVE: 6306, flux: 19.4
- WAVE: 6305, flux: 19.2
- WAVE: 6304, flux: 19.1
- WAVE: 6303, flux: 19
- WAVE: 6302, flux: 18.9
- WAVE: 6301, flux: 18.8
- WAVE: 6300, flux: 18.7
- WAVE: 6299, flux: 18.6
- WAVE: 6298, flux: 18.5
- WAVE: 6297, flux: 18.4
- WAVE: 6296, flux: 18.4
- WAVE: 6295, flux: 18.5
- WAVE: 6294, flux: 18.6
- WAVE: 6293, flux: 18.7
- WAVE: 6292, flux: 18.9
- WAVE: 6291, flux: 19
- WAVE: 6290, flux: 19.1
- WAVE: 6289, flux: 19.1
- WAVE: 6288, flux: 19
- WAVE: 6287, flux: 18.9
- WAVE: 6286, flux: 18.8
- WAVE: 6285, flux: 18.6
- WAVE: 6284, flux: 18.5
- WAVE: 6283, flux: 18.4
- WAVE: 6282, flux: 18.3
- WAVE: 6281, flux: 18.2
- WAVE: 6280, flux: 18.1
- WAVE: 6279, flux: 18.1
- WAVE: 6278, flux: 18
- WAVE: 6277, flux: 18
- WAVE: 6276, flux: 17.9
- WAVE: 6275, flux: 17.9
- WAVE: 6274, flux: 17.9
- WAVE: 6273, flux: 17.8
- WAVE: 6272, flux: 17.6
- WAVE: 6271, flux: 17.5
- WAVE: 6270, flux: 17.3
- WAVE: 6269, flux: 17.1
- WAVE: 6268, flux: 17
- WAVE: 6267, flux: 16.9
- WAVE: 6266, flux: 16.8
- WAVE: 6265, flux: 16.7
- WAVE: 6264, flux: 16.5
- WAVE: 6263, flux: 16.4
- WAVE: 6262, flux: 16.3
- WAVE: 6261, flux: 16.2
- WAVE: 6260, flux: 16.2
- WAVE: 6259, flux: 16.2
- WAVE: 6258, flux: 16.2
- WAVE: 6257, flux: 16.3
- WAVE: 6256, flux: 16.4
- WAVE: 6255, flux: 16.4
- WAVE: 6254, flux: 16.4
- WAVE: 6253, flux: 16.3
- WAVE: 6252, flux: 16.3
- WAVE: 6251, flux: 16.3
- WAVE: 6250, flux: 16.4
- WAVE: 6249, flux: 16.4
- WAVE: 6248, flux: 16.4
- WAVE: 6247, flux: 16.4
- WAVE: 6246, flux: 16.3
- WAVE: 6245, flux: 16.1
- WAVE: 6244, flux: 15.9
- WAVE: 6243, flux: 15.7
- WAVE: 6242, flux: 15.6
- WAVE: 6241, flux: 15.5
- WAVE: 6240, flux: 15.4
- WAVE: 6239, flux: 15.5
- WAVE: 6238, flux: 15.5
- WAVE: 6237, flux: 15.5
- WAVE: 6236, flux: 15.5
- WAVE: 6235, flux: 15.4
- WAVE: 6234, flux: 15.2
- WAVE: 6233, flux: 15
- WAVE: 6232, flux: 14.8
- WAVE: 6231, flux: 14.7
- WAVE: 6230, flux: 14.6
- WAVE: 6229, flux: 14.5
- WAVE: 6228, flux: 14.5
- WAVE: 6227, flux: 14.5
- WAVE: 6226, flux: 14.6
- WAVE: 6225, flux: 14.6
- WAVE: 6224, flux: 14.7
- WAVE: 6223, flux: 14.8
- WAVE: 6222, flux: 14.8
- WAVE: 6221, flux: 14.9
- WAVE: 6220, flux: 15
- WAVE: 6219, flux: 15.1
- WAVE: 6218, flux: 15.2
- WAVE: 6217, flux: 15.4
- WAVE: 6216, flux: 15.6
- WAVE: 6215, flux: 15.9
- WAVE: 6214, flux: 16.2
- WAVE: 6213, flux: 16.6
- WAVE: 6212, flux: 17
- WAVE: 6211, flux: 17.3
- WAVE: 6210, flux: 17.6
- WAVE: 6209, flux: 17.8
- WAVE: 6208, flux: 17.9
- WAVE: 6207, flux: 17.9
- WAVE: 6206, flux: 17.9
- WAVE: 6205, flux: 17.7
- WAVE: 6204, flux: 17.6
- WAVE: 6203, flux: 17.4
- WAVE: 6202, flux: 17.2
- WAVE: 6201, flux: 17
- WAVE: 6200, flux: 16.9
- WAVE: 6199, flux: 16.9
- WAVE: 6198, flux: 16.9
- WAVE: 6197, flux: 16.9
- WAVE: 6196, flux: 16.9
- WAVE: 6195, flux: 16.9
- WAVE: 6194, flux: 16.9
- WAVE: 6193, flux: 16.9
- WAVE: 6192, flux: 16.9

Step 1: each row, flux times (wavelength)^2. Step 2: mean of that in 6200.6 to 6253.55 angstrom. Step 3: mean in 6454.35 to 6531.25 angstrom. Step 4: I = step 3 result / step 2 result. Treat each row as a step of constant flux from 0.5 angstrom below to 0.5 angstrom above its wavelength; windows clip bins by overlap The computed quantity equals 1.46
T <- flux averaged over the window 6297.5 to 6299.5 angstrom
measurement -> 18.6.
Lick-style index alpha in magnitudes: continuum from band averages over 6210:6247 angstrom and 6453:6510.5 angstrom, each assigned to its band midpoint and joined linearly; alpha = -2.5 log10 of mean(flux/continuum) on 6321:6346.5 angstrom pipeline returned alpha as -0.12 mag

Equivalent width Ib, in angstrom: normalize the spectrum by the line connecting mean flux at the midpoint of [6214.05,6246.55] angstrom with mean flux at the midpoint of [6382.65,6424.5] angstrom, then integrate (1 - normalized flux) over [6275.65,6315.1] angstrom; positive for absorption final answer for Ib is -4.0 angstrom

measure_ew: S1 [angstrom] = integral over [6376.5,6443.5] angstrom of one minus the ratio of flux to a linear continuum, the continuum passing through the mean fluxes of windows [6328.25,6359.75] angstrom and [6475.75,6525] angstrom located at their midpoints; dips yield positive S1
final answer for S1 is 1.24 angstrom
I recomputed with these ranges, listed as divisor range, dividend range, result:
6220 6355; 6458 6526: 1.25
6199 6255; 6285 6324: 1.23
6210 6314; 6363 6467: 1.26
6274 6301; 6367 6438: 1.14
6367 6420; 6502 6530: 1.13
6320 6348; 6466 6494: 1.12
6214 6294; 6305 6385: 1.24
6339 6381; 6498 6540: 1.14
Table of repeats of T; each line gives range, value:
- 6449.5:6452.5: 20.8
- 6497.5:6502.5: 19.9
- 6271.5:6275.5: 17.8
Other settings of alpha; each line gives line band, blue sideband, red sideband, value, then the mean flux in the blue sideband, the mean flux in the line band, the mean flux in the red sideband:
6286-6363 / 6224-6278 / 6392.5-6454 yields -0.09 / 16.1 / 19.6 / 20.6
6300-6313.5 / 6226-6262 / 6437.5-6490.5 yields -0.12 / 15.7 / 19.4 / 21.1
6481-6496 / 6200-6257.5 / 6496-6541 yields 0.02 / 16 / 20.9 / 21.8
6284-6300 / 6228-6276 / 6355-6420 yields -0.08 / 16.2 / 18.7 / 20.2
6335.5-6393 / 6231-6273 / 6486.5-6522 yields -0.10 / 16.2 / 20.1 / 21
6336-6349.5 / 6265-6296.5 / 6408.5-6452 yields -0.06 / 18.1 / 20.3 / 20.7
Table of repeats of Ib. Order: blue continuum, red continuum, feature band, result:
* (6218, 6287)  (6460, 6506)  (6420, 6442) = -0.7 angstrom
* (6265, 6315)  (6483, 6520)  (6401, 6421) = -0.7 angstrom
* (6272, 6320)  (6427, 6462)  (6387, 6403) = 0.2 angstrom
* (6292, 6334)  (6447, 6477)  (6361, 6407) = 0.4 angstrom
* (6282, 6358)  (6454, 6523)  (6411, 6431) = -0.4 angstrom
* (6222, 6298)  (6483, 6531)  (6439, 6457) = -0.6 angstrom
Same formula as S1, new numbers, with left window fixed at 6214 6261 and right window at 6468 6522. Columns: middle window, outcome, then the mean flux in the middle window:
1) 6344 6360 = -2.0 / 20.4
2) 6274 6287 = -1.4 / 18.2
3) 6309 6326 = -2.2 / 19.6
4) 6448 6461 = -0.6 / 21.2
